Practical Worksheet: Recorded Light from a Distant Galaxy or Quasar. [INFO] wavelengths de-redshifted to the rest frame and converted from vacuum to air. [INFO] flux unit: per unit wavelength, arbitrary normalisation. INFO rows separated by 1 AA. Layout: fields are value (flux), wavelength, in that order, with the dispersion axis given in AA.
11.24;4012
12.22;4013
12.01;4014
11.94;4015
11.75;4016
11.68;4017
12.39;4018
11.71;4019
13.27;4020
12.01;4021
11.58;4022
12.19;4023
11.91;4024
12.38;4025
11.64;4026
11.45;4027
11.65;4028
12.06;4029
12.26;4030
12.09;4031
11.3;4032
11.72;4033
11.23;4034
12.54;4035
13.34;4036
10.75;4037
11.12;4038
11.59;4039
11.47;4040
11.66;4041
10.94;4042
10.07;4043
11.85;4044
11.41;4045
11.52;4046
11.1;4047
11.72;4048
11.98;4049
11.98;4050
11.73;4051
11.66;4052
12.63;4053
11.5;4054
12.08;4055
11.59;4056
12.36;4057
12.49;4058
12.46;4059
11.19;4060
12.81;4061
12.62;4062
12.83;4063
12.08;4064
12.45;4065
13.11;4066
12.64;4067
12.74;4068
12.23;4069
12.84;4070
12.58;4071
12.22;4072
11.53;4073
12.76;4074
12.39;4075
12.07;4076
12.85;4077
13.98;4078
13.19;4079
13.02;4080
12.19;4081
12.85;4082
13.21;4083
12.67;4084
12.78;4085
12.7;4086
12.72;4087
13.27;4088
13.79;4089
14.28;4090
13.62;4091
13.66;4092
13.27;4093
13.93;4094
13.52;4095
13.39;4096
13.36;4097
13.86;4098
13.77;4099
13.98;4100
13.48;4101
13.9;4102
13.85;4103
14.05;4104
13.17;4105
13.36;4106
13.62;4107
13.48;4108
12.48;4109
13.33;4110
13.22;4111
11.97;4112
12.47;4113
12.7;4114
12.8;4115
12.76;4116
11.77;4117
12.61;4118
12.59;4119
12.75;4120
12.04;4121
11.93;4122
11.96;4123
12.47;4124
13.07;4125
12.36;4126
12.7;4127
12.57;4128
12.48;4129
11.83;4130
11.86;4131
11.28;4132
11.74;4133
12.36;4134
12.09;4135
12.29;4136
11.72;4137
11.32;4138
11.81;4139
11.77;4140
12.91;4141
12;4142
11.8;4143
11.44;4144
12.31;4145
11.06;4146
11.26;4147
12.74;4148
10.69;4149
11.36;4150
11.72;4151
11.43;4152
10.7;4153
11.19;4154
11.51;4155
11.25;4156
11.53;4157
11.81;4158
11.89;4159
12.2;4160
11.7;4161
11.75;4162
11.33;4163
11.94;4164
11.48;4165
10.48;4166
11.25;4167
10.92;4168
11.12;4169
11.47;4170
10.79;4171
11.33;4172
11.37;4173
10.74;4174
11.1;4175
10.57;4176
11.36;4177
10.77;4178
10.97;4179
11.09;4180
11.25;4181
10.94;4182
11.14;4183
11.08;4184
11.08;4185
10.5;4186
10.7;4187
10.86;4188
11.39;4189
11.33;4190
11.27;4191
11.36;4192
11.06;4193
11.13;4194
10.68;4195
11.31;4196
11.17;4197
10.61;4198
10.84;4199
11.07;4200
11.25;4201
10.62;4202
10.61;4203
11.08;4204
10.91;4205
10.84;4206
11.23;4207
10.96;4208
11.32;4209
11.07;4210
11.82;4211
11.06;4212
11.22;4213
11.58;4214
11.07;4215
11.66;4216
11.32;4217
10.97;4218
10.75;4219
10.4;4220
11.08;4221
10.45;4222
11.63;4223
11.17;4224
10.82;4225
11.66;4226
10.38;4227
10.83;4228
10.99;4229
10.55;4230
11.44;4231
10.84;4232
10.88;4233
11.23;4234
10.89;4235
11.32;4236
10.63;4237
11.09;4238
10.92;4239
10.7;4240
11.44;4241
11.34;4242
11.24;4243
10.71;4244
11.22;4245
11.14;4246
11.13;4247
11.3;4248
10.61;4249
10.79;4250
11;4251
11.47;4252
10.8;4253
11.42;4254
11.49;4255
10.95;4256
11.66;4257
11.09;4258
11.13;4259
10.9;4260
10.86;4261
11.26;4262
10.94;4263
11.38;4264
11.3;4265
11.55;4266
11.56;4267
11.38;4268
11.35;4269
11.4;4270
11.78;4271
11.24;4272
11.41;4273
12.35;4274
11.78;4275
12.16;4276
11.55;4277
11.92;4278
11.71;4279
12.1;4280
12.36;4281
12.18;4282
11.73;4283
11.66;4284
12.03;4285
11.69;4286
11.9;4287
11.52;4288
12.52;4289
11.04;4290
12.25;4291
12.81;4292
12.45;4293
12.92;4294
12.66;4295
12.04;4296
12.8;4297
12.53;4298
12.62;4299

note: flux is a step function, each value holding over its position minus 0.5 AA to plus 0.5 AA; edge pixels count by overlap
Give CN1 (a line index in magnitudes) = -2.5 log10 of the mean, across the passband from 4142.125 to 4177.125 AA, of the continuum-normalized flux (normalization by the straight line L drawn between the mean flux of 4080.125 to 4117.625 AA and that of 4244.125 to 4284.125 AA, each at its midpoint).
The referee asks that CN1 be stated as 0.11 mag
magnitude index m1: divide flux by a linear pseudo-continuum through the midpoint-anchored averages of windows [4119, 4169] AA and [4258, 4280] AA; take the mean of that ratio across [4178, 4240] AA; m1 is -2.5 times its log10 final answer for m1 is 0.06 mag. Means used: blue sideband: 11.8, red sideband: 11.5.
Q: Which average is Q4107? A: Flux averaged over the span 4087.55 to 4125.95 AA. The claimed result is 13.1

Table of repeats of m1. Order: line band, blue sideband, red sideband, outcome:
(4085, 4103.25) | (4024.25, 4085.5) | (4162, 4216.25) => -0.15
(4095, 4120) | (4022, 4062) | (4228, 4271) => -0.14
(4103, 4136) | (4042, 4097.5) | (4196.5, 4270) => -0.04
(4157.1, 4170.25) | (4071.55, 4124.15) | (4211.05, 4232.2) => 0.05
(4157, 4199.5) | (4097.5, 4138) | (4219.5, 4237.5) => 0.05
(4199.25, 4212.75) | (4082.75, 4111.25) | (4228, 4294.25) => 0.10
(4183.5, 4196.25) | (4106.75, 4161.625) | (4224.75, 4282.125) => 0.06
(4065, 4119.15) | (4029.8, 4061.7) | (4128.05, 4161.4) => -0.11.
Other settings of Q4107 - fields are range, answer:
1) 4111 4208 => 11.5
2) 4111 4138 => 12.3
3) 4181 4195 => 11.1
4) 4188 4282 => 11.2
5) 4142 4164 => 11.6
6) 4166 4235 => 11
